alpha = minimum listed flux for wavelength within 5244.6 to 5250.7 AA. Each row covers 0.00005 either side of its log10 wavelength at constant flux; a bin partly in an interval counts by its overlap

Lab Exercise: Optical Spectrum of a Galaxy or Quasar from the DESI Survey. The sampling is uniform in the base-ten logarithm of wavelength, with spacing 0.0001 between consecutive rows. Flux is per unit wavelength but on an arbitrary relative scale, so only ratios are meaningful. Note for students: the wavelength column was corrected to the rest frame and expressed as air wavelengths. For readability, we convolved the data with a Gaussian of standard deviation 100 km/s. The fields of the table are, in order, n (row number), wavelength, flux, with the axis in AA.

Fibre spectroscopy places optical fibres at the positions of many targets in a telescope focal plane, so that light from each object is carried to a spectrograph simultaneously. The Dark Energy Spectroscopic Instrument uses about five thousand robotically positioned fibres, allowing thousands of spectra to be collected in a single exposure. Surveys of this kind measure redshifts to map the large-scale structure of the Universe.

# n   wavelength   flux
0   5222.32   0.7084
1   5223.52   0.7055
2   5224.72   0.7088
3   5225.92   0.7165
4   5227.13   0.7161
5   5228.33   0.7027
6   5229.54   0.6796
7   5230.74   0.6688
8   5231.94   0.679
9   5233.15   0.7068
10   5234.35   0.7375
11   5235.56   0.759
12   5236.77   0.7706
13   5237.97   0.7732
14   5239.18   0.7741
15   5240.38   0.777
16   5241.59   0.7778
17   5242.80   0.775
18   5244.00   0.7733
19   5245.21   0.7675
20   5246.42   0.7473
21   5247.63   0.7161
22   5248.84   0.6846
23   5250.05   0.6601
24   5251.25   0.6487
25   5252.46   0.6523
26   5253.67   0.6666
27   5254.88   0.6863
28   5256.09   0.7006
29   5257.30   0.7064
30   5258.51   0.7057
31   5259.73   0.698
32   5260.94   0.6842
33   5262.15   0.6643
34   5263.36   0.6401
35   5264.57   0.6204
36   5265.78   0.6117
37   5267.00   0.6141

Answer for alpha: 0.6601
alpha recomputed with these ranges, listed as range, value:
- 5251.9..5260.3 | 0.6523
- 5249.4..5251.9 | 0.6487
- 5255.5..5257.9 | 0.7006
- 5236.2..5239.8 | 0.7706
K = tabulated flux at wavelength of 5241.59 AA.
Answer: 0.7778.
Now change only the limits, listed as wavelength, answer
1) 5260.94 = 0.6842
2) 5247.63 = 0.7161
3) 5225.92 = 0.7165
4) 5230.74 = 0.6688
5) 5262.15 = 0.6643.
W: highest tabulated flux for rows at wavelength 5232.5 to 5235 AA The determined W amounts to 0.7375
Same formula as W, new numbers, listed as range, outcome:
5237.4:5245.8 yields 0.7778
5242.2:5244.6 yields 0.775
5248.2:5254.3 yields 0.6846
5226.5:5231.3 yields 0.7161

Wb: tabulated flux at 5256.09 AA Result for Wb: 0.7006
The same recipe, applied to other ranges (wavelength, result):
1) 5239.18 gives 0.7741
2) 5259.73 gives 0.698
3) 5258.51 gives 0.7057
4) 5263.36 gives 0.6401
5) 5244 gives 0.7733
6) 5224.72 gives 0.7088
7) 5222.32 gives 0.7084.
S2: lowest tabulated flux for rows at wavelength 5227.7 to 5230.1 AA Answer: 0.6796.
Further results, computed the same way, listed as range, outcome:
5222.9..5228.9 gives 0.7027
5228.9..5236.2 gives 0.6688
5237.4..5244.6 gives 0.7732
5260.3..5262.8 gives 0.6643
